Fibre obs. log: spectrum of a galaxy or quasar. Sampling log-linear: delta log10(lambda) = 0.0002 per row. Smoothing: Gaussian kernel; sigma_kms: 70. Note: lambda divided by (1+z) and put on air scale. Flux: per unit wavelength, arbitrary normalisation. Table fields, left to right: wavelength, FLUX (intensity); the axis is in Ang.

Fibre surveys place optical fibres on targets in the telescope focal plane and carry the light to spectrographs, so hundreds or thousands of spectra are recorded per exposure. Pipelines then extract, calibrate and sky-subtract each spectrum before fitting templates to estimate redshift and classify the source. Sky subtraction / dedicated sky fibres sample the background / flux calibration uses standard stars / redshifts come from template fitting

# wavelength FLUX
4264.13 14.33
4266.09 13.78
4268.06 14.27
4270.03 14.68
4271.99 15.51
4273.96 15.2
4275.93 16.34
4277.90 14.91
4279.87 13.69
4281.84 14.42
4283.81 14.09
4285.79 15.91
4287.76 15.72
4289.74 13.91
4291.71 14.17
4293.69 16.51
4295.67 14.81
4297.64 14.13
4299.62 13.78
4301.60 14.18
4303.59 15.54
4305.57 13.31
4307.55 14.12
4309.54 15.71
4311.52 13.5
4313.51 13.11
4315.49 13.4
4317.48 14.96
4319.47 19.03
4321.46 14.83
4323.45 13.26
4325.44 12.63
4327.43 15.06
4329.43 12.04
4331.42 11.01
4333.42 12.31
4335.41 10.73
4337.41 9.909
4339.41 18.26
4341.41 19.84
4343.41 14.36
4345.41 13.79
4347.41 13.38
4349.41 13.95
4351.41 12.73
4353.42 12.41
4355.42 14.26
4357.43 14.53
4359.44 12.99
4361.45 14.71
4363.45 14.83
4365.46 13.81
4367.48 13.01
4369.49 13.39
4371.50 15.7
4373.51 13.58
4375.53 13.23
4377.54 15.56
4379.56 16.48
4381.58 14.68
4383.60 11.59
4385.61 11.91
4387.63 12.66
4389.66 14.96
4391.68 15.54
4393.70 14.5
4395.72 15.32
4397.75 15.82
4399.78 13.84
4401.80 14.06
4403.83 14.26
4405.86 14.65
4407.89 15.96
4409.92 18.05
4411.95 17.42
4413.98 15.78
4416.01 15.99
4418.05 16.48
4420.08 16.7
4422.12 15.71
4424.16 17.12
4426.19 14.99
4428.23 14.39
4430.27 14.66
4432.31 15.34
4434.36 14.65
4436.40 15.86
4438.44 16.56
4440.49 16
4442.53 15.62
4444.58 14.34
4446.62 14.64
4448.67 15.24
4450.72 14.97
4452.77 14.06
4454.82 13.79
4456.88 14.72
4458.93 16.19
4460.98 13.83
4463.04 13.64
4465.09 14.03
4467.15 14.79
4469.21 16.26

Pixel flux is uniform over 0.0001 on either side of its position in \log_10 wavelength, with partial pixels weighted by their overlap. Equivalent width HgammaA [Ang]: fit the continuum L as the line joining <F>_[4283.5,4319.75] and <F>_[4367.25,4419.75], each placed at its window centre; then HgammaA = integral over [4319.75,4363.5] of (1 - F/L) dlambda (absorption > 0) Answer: 2.8 Ang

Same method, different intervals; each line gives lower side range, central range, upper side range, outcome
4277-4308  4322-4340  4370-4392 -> 2.07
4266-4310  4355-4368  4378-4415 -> 0.68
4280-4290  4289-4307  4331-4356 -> 0.06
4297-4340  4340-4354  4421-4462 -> -0.41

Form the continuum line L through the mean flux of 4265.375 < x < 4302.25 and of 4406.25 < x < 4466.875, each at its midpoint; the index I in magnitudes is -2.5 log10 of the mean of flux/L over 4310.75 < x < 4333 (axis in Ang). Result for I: 0.08 mag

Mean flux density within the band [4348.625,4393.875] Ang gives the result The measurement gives 13.9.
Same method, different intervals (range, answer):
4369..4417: 14.8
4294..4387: 14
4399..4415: 15.5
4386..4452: 15.3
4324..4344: 13.6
